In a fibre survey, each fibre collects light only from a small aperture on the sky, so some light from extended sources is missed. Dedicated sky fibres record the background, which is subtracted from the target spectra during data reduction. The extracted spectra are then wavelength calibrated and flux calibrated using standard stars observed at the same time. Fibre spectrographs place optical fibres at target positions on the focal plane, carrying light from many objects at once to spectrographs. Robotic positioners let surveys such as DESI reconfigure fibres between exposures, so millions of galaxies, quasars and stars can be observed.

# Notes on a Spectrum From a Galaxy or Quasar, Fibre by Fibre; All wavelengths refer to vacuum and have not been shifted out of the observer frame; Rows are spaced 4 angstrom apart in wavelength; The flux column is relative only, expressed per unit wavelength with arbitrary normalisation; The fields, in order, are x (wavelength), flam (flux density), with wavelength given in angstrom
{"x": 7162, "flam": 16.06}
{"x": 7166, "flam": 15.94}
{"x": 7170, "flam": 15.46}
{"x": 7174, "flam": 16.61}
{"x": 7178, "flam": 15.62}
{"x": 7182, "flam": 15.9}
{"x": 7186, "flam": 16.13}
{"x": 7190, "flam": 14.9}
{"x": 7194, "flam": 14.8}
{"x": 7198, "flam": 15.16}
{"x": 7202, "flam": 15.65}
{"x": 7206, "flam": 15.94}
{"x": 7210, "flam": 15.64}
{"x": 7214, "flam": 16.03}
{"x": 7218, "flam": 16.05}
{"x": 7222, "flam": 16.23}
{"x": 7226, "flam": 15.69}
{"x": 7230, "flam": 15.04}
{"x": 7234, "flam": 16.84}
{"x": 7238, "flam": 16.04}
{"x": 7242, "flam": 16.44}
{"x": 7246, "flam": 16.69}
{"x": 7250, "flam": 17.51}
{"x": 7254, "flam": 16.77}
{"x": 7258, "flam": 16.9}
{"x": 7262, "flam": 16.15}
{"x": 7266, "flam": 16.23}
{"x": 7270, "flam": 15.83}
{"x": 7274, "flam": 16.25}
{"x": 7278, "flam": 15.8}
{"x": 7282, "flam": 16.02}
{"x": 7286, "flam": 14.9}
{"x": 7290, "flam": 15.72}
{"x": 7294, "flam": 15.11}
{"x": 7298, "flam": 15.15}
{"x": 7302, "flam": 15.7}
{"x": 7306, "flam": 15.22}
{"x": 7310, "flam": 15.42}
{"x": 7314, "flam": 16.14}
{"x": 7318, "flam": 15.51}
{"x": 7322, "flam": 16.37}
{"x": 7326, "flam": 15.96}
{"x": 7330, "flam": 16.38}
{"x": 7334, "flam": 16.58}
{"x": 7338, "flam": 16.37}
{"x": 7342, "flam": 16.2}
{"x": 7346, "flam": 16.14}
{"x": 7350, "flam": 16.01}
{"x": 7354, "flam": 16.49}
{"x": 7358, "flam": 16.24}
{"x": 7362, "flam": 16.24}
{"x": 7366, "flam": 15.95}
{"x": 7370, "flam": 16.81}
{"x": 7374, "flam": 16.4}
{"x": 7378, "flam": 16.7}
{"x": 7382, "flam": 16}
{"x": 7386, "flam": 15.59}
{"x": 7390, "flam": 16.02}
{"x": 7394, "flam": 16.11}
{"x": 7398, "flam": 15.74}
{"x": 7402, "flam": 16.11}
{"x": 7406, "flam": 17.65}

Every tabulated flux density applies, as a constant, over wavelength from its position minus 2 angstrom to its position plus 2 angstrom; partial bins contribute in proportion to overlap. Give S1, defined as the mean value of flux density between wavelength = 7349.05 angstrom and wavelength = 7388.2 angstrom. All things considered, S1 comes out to 16.2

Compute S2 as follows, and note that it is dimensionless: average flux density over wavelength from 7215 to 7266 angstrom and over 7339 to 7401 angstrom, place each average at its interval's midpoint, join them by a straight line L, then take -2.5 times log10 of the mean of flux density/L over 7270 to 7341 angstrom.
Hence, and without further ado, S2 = 0.03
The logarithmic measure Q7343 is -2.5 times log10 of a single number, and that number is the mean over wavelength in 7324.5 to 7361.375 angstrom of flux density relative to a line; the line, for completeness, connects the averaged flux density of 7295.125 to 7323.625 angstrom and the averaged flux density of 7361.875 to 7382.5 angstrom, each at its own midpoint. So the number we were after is -0.016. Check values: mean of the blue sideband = 15.6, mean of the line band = 16.3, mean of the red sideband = 16.4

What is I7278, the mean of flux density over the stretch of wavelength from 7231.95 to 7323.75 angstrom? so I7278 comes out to 16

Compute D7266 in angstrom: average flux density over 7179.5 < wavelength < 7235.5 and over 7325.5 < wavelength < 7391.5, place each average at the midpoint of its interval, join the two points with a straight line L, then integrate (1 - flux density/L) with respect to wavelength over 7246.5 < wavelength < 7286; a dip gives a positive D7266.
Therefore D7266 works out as -1.0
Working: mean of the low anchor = 15.7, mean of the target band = 16.3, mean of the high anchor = 16.2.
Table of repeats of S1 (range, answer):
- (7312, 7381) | 16.3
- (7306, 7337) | 16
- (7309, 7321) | 15.8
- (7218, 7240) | 16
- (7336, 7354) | 16.2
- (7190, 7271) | 16.1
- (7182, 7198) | 15.3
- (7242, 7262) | 16.8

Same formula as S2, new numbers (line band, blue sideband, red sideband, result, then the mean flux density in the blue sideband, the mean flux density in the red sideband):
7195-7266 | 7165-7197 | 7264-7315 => -0.03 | 15.6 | 15.6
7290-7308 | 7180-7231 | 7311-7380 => 0.05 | 15.6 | 16.3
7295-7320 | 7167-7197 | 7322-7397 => 0.04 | 15.6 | 16.2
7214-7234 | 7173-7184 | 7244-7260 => 0.05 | 16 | 17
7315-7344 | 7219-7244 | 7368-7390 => 0.00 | 16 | 16.3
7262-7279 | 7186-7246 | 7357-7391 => -0.01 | 15.8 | 16.2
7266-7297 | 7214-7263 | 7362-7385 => 0.04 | 16.4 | 16.3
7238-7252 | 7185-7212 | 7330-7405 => -0.07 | 15.4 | 16.2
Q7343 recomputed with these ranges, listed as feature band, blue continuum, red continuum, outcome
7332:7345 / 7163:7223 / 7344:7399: -0.02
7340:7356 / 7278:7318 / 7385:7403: -0.03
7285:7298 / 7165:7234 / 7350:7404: 0.05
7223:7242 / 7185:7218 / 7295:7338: -0.02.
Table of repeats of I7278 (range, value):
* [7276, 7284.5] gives 15.9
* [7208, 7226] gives 16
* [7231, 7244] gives 16.3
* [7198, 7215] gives 15.7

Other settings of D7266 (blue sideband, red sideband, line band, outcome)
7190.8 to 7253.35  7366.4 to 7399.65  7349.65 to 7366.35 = -0.1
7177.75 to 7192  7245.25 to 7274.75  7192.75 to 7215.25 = 0.5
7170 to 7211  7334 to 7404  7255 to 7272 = -0.5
